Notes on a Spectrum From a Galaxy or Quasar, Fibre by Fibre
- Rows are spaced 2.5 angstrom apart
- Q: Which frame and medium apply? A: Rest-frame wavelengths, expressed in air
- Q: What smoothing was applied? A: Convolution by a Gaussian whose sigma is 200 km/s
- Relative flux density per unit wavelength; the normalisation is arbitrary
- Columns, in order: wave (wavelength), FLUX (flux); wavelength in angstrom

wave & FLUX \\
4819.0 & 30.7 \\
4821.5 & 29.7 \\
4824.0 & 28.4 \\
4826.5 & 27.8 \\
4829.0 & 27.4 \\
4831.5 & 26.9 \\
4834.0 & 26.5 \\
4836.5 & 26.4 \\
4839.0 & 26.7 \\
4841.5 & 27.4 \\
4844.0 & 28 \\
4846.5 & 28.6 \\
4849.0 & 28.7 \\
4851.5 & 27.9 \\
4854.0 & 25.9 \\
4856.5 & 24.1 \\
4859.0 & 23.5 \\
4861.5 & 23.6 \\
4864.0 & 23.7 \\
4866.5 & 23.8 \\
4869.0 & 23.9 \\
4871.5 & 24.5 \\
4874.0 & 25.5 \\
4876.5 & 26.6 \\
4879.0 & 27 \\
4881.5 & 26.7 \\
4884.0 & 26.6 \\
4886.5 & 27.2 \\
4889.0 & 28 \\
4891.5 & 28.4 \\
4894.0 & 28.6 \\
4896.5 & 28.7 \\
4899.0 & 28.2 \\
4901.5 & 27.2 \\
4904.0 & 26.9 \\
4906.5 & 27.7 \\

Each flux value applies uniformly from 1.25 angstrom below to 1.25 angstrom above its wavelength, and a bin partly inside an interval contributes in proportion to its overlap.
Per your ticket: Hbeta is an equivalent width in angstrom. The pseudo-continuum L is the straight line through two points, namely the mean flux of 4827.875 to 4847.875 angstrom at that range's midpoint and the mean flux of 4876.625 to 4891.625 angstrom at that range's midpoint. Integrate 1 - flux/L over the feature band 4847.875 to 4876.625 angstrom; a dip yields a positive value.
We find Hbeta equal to 2.26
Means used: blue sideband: 27.2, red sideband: 27.2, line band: 25.1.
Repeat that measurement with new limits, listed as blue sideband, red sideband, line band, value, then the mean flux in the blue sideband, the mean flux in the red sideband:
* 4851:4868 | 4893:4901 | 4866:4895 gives 0.3 angstrom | 24.5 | 28.4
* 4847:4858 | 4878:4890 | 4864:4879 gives 1.1 angstrom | 26.7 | 27.1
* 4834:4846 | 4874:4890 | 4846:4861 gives 0.5 angstrom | 27.2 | 26.9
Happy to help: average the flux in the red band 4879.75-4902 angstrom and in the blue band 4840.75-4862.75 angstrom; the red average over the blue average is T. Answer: 1.05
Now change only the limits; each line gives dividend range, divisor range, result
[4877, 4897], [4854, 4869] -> 1.15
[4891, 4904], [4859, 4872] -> 1.18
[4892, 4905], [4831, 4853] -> 1.02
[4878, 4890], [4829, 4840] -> 1.01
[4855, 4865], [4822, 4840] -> 0.87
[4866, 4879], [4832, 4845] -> 0.93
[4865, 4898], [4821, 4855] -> 0.96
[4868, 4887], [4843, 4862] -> 0.99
